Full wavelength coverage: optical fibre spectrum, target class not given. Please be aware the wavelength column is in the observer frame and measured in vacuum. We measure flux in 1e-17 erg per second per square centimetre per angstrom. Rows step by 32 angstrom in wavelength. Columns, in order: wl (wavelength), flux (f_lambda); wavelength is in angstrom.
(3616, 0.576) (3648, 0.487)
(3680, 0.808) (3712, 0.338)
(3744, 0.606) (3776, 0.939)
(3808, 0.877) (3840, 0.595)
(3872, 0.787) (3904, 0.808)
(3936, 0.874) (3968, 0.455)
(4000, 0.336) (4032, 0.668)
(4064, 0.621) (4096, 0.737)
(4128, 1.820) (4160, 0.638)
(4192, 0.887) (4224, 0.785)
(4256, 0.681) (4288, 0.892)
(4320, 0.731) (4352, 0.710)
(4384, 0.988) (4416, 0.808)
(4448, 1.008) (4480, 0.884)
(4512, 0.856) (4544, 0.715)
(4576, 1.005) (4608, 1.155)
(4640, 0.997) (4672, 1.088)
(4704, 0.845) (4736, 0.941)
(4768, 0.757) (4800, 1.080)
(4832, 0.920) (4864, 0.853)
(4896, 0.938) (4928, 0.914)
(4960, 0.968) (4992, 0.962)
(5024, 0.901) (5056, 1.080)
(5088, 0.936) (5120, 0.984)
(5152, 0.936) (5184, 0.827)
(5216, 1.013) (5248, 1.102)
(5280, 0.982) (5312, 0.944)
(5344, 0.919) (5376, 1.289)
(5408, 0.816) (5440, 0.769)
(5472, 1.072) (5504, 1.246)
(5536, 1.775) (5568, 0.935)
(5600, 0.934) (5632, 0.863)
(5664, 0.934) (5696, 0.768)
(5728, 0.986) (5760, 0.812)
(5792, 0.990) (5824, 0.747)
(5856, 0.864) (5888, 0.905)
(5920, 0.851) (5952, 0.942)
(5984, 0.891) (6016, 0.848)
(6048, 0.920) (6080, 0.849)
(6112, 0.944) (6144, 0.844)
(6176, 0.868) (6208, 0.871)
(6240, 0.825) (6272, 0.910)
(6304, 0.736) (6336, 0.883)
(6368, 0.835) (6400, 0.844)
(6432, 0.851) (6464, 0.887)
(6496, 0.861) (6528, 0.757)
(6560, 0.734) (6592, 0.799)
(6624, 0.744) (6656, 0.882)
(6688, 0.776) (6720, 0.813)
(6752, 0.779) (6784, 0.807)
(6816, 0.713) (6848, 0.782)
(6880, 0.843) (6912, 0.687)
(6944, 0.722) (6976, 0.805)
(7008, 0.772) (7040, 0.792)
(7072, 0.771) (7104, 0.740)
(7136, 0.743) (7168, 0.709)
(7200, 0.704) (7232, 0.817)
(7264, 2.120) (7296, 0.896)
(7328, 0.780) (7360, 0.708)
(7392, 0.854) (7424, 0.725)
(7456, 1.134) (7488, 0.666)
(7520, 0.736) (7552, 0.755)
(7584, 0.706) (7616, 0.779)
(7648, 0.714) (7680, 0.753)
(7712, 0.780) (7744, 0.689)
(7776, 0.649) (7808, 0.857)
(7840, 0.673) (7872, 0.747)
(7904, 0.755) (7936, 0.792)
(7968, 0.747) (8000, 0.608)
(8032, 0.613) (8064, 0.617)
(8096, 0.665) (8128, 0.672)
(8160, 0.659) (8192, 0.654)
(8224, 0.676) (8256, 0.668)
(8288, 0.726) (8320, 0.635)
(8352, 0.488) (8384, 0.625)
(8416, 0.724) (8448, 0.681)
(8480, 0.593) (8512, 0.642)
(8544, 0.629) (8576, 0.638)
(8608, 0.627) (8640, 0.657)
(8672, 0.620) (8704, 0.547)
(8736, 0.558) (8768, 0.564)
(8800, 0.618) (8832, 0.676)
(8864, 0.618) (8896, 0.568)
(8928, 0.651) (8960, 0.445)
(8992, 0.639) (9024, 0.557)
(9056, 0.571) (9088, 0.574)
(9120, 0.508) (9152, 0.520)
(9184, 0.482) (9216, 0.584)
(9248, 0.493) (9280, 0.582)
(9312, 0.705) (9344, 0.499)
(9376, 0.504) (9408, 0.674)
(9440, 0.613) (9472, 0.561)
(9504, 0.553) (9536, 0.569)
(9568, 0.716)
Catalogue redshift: 0.108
